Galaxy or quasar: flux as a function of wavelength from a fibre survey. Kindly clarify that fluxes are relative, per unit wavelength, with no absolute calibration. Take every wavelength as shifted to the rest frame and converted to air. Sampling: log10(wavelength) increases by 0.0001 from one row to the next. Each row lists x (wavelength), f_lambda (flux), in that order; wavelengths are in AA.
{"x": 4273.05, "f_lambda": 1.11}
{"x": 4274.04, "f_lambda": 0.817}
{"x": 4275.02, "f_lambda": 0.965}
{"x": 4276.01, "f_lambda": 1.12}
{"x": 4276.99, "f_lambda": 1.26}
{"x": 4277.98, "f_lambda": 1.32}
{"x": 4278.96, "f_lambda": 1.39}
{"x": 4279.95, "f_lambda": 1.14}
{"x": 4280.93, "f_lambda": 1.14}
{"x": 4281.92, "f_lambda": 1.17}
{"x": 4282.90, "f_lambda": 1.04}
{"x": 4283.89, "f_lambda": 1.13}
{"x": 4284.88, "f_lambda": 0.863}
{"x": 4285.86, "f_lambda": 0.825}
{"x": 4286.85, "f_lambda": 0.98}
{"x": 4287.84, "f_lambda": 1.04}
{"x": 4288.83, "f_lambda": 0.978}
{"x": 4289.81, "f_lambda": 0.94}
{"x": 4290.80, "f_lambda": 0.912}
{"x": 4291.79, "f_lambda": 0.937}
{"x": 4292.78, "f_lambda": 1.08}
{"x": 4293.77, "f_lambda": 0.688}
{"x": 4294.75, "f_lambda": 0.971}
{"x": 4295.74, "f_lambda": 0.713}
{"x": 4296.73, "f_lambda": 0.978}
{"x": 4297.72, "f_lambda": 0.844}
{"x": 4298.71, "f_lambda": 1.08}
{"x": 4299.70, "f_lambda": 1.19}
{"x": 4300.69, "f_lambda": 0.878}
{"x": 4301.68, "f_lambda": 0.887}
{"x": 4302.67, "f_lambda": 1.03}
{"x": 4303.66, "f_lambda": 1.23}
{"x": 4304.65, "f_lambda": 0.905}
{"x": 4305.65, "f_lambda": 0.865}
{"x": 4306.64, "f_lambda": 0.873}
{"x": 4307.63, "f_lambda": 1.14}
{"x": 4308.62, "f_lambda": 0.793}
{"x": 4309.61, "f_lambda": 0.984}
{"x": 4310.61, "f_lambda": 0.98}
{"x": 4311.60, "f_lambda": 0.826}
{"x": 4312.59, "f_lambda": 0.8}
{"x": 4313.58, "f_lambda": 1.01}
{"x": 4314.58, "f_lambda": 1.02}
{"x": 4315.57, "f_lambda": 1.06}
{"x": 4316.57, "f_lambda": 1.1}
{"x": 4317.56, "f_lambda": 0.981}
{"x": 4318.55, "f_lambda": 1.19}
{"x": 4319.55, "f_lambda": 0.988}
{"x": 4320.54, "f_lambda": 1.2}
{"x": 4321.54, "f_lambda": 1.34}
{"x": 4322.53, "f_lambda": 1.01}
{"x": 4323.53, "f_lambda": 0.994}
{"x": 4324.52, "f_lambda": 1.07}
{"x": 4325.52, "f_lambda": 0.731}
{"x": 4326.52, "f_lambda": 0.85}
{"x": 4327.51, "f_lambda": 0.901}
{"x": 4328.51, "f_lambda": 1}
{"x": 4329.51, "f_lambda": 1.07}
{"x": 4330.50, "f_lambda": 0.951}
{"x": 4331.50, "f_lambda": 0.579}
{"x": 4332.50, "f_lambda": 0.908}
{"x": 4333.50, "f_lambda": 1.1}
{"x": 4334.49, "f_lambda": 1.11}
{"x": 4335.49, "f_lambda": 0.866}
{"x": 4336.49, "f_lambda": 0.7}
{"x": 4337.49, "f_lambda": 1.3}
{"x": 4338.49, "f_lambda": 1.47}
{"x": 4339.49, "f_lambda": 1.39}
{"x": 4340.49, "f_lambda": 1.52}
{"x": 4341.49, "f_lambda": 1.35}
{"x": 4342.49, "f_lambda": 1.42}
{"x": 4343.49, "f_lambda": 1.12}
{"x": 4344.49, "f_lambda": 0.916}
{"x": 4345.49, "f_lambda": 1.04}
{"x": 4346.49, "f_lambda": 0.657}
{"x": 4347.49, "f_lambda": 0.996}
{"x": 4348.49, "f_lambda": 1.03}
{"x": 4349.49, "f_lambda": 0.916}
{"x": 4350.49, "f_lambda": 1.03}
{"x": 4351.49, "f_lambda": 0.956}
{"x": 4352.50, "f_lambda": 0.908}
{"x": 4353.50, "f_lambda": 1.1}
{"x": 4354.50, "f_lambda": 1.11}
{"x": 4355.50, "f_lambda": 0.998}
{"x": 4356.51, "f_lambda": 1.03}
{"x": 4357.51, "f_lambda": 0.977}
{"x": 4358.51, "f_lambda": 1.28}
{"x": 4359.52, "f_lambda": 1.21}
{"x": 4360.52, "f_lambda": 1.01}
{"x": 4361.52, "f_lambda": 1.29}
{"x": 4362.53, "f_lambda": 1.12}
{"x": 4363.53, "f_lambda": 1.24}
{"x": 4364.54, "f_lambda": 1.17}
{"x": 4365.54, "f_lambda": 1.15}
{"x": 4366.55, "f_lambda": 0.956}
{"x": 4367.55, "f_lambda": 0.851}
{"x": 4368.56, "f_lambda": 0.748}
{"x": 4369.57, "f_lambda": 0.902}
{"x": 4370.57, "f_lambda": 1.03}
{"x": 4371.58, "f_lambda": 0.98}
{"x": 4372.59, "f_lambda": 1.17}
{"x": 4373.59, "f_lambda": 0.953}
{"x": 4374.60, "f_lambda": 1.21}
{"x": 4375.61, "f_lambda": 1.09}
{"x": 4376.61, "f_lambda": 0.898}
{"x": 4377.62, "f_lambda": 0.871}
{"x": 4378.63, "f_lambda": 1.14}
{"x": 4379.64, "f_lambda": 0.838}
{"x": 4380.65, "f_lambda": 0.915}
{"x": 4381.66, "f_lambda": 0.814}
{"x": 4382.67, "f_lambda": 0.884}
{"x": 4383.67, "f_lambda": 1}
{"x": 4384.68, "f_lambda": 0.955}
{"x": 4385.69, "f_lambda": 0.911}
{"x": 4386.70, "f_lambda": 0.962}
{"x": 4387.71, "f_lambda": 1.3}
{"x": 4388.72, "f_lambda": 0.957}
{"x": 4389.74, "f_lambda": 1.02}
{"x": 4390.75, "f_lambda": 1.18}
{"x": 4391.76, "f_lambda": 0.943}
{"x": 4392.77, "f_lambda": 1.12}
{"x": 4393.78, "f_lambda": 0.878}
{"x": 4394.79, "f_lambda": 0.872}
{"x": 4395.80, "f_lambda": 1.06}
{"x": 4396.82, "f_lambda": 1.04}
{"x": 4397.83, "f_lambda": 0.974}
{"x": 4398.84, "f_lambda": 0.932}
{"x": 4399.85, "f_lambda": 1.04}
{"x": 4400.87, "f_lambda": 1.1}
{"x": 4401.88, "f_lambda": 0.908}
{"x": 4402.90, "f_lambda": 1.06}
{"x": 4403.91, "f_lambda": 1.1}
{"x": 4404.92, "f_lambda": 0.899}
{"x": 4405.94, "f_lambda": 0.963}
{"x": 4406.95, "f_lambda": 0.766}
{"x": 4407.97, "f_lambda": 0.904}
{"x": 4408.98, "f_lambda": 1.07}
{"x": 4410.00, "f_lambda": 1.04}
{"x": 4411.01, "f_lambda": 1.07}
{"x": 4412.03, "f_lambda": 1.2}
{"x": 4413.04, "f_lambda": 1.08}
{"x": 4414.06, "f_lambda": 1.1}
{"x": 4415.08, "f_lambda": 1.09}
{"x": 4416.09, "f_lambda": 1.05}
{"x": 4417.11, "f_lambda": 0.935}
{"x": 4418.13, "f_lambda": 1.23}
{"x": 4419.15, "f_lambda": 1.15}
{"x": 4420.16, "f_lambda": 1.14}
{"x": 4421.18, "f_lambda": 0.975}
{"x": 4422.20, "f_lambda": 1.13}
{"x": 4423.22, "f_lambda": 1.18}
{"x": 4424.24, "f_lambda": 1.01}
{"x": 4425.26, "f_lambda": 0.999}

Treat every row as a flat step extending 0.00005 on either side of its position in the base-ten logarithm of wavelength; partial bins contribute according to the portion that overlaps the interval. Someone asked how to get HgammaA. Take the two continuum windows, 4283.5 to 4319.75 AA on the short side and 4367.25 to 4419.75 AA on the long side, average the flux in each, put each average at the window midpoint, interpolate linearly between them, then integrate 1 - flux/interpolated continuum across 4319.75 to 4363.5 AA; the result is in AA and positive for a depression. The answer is -3.5 AA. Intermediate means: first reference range 0.964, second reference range 1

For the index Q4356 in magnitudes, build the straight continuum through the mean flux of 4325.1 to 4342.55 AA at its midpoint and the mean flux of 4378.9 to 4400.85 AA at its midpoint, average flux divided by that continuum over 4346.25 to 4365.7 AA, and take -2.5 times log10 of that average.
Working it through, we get -0.03 mag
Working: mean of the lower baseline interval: 1.06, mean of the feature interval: 1.06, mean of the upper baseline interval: 0.985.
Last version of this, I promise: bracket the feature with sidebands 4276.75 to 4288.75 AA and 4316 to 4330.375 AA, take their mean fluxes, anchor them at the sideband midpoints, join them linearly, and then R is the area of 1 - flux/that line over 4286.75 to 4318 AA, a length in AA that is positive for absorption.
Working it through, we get 3.11 AA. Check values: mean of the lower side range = 1.1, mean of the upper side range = 1.03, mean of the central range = 0.959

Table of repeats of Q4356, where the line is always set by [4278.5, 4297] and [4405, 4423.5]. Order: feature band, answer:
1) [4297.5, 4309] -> 0.023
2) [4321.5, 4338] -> 0.061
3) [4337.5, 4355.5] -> -0.095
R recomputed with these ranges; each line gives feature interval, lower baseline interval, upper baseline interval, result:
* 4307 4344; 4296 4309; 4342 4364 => -1.2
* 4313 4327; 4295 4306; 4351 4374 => -0.7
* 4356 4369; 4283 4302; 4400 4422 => -1.0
